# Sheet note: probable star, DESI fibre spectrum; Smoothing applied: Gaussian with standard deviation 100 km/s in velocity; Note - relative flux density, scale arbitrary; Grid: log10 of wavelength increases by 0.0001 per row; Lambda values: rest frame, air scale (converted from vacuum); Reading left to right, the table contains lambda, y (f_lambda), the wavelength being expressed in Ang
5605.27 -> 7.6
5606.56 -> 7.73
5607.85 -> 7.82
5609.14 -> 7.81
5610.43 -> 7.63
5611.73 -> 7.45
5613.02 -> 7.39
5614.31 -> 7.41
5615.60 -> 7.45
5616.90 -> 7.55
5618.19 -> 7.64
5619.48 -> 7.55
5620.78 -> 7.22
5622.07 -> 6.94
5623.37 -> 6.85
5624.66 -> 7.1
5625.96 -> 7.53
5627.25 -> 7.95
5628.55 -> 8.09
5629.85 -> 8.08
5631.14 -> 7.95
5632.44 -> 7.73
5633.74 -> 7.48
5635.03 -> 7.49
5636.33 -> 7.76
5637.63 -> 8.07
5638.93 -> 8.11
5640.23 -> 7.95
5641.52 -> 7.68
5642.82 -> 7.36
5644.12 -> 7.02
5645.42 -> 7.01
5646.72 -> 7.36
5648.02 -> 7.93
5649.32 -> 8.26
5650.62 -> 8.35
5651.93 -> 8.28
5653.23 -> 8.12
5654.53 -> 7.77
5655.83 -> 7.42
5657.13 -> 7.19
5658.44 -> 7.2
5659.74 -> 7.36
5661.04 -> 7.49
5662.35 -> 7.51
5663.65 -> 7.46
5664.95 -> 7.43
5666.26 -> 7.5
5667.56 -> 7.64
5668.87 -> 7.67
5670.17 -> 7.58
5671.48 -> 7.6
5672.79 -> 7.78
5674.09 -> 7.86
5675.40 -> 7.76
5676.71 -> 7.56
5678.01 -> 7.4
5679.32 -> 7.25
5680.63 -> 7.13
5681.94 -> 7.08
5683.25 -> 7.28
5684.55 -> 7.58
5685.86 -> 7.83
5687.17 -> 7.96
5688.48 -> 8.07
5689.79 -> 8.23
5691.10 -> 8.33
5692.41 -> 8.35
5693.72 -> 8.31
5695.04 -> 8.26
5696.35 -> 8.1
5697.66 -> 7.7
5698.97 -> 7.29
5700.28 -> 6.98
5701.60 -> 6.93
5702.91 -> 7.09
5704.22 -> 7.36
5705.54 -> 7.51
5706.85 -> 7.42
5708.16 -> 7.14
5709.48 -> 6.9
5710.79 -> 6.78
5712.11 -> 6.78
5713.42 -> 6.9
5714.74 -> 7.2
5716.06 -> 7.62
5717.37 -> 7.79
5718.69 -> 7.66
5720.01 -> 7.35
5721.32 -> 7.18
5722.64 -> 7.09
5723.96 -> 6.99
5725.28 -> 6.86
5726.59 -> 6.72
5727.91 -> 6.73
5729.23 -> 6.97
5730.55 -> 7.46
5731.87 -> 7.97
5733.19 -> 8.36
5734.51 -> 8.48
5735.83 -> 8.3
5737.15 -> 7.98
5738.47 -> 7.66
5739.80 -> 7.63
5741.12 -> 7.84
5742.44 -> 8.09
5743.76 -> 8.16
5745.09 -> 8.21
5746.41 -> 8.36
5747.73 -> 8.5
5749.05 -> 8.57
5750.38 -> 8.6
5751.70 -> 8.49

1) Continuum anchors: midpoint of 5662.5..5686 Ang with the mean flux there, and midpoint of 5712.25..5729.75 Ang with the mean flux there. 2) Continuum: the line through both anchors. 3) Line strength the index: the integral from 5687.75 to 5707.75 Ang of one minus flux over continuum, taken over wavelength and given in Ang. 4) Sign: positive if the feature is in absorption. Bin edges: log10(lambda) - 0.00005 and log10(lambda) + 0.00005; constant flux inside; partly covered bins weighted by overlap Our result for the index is -1.1 Ang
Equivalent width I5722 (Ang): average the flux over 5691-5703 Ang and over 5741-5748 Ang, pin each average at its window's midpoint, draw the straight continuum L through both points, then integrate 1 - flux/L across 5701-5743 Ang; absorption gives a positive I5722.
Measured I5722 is 3.09 Ang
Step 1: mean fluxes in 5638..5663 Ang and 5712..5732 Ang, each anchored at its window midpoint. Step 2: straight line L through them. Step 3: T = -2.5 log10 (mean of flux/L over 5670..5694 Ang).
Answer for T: -0.04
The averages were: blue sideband 7.66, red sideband 7.2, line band 7.73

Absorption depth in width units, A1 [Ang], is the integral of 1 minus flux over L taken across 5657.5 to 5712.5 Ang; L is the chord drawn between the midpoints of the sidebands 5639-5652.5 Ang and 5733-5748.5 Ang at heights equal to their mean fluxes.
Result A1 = 2.5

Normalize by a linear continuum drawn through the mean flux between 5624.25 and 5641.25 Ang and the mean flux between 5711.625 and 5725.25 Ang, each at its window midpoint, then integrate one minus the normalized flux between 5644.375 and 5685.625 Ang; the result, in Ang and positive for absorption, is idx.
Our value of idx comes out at 0.1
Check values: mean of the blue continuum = 7.8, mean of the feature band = 7.57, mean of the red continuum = 7.24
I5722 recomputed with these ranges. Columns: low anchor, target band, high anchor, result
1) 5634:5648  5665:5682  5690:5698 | 0.9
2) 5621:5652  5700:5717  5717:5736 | 0.8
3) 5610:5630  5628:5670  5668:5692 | -0.6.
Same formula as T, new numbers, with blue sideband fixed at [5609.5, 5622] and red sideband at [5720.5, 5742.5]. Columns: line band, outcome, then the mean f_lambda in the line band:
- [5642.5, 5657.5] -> -0.03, 7.69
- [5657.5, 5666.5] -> 0.01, 7.41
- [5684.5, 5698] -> -0.08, 8.09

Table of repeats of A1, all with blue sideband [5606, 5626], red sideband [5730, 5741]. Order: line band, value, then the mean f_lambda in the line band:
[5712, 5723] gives 0.81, 7.32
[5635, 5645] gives -0.17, 7.68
